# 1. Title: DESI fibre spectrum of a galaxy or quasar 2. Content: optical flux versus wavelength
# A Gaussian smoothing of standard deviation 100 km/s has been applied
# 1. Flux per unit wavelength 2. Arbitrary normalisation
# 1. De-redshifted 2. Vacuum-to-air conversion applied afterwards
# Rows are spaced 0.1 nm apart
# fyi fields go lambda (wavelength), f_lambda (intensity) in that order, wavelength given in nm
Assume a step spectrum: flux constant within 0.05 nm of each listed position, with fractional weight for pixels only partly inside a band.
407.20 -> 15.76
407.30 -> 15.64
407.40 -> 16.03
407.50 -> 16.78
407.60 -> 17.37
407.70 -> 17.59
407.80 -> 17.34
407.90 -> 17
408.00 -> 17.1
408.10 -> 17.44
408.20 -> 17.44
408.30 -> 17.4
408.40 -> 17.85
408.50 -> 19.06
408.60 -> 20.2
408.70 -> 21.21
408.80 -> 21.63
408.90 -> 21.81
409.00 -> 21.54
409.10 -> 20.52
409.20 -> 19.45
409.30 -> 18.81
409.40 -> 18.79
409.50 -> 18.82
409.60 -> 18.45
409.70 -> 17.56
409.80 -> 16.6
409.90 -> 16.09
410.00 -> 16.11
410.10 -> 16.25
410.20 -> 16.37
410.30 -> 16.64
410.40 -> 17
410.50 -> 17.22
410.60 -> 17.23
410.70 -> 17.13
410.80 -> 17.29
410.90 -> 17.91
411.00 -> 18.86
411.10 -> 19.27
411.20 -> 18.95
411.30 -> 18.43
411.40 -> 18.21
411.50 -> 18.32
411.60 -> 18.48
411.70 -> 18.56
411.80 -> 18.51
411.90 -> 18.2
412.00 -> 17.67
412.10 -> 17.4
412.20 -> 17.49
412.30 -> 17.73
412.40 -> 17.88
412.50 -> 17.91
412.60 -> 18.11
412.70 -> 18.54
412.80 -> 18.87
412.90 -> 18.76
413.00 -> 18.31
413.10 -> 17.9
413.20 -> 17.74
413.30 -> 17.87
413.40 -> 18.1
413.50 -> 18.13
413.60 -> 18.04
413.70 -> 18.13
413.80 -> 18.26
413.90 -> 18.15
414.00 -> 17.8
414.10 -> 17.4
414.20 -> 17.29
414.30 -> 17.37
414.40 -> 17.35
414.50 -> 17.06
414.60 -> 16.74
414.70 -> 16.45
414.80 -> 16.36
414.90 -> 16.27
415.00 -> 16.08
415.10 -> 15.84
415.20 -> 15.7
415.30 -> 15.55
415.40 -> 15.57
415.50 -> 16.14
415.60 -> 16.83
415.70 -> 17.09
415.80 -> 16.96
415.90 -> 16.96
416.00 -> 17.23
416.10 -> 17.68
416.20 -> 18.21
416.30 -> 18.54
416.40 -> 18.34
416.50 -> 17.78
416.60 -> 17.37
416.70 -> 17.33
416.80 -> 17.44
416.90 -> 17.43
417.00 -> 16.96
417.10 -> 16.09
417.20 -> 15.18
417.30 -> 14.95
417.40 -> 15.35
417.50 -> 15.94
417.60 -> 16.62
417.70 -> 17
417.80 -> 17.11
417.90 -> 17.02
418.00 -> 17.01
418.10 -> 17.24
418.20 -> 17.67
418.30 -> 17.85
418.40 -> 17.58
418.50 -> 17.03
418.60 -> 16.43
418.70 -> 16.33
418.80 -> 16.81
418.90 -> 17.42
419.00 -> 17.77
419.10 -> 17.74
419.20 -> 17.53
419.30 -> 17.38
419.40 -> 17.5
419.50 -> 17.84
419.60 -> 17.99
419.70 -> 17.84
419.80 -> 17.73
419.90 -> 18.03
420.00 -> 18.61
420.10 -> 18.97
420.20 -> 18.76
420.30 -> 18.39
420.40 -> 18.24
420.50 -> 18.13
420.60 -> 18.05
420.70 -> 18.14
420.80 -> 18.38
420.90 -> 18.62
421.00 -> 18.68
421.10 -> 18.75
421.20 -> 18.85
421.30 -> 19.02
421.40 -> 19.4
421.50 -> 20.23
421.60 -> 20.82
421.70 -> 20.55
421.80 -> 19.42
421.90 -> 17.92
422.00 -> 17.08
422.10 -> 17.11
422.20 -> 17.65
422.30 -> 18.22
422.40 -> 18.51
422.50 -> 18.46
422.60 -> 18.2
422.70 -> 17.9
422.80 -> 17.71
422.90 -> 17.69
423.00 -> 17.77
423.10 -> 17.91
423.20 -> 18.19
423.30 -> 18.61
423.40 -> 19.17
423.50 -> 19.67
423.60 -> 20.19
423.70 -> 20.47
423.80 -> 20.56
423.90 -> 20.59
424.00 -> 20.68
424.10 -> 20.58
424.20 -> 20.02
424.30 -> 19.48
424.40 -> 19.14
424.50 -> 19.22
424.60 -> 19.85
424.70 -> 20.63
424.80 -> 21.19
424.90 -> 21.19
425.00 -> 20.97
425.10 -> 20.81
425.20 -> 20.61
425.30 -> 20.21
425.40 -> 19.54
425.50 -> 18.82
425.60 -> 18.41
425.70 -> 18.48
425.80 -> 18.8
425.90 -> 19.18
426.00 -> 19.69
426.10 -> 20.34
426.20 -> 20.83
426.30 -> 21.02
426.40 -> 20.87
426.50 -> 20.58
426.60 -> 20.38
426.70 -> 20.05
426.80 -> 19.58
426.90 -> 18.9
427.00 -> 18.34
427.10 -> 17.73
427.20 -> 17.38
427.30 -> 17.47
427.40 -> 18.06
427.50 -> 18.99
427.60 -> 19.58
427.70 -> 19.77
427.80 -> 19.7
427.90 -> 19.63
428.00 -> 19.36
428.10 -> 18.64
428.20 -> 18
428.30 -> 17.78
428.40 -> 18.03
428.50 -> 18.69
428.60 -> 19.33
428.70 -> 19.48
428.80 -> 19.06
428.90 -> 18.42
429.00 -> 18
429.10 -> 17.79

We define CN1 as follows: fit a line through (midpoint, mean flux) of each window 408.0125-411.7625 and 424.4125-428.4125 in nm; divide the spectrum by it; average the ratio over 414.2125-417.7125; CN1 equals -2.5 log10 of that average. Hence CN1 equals 0.12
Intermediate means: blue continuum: 18.3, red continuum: 19.5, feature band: 16.7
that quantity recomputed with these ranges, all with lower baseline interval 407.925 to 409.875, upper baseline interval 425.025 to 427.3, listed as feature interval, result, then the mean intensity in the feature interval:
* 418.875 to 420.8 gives 0.076 mag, 18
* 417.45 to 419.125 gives 0.131 mag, 17.1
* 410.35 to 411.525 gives 0.062 mag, 18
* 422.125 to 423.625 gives 0.063 mag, 18.3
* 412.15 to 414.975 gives 0.084 mag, 17.7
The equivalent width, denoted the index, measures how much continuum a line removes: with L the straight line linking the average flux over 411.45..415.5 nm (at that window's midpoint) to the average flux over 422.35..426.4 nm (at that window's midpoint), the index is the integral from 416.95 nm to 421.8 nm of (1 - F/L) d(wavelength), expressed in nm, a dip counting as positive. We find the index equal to 0.23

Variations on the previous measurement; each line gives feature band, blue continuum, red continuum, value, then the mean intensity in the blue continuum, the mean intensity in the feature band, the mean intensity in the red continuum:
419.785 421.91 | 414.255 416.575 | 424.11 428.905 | -0.082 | 16.9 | 18.8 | 19.4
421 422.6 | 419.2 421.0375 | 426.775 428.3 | -0.043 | 18.2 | 18.8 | 18.7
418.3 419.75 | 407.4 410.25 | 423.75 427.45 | 0.134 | 18.3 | 17.4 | 19.7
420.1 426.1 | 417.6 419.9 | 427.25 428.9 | -0.367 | 17.4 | 19.2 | 18.8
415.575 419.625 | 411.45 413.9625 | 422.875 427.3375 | 0.341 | 18.1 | 17.1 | 19.6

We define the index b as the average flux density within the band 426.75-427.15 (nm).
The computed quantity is 18.6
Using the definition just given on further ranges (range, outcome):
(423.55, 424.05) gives 20.5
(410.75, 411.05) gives 18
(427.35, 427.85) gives 19.2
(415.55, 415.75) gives 17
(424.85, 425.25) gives 20.9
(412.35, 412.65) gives 18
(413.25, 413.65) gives 18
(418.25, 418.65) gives 17.2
